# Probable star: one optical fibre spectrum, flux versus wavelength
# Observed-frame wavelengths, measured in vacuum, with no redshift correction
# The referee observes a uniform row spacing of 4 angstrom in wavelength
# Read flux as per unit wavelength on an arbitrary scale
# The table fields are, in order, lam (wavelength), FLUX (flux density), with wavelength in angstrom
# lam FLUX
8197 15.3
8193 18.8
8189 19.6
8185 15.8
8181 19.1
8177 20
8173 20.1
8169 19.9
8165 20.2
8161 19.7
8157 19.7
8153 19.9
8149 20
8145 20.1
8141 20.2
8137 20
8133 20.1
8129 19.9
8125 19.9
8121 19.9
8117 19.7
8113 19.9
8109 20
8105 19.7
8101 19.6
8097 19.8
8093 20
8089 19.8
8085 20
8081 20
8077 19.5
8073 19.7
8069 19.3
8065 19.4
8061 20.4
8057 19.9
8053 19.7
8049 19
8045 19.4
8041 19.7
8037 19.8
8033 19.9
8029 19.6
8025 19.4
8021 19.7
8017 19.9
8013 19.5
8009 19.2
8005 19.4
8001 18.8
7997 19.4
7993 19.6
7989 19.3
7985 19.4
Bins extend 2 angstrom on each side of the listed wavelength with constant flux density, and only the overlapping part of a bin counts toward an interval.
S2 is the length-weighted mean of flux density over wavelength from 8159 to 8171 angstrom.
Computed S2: 19.9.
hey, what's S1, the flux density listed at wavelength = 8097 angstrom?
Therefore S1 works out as 19.8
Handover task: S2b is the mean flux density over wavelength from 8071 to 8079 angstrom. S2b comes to 19.6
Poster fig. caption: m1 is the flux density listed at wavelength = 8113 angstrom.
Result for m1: 19.9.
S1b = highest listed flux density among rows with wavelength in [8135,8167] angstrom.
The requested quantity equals 20.2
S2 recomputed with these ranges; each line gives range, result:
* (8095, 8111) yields 19.8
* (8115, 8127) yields 19.8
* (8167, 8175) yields 20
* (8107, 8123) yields 19.9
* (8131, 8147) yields 20.1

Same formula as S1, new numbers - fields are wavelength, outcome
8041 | 19.7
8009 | 19.2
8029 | 19.6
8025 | 19.4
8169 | 19.9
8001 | 18.8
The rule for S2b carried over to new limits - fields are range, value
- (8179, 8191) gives 18.2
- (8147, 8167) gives 19.9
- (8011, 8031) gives 19.6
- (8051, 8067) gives 19.9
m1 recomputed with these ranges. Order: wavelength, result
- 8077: 19.5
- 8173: 20.1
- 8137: 20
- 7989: 19.3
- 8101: 19.6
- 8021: 19.7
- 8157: 19.7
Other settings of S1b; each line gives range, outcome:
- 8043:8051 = 19.4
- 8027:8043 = 19.9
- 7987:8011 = 19.6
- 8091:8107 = 20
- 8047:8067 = 20.4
